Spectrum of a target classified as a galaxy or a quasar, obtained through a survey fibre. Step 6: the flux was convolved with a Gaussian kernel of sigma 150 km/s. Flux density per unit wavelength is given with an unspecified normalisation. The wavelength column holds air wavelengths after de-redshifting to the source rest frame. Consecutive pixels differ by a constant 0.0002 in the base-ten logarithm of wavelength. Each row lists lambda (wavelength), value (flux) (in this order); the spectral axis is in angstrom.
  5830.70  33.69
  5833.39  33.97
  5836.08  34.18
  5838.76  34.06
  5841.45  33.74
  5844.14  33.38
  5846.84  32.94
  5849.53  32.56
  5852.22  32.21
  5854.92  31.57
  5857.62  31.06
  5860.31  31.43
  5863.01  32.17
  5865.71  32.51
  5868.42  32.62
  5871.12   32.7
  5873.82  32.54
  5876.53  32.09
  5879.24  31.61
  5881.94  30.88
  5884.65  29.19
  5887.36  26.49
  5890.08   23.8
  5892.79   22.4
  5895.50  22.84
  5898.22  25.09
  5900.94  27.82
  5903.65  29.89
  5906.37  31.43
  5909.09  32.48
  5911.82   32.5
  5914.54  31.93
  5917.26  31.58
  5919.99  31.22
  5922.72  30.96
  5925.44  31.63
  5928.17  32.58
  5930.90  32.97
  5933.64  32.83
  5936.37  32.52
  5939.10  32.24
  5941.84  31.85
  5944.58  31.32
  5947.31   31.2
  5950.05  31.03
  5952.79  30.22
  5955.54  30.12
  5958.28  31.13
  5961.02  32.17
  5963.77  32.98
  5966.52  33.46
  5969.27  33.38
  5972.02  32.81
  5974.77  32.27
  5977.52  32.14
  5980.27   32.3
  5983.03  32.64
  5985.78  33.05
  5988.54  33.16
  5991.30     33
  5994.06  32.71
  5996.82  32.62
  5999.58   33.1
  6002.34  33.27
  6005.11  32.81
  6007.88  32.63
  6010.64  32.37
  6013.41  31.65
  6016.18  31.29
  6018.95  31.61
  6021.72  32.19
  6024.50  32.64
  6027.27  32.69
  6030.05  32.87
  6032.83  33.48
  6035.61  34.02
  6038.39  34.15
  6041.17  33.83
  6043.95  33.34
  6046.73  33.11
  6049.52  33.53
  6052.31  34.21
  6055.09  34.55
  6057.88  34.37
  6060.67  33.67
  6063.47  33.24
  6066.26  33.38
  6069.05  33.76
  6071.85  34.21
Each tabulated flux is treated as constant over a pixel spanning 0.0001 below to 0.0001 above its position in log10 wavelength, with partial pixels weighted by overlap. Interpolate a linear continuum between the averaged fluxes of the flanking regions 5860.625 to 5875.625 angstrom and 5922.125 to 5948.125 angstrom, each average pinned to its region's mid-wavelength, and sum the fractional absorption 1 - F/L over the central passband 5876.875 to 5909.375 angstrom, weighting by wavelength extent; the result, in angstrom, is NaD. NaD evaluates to 4.5 angstrom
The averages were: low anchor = 32.4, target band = 27.8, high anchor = 32.1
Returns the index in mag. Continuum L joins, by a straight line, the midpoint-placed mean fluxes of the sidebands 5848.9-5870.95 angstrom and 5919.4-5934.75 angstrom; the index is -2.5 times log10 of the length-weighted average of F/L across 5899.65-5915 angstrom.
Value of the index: 0.04 mag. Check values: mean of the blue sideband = 32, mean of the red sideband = 32.1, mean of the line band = 31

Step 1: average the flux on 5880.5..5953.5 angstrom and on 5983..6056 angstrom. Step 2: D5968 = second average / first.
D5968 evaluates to 1.10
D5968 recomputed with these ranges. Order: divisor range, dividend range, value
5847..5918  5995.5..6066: 1.10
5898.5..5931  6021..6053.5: 1.07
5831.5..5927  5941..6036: 1.05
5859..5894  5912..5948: 1.06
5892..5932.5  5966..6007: 1.10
